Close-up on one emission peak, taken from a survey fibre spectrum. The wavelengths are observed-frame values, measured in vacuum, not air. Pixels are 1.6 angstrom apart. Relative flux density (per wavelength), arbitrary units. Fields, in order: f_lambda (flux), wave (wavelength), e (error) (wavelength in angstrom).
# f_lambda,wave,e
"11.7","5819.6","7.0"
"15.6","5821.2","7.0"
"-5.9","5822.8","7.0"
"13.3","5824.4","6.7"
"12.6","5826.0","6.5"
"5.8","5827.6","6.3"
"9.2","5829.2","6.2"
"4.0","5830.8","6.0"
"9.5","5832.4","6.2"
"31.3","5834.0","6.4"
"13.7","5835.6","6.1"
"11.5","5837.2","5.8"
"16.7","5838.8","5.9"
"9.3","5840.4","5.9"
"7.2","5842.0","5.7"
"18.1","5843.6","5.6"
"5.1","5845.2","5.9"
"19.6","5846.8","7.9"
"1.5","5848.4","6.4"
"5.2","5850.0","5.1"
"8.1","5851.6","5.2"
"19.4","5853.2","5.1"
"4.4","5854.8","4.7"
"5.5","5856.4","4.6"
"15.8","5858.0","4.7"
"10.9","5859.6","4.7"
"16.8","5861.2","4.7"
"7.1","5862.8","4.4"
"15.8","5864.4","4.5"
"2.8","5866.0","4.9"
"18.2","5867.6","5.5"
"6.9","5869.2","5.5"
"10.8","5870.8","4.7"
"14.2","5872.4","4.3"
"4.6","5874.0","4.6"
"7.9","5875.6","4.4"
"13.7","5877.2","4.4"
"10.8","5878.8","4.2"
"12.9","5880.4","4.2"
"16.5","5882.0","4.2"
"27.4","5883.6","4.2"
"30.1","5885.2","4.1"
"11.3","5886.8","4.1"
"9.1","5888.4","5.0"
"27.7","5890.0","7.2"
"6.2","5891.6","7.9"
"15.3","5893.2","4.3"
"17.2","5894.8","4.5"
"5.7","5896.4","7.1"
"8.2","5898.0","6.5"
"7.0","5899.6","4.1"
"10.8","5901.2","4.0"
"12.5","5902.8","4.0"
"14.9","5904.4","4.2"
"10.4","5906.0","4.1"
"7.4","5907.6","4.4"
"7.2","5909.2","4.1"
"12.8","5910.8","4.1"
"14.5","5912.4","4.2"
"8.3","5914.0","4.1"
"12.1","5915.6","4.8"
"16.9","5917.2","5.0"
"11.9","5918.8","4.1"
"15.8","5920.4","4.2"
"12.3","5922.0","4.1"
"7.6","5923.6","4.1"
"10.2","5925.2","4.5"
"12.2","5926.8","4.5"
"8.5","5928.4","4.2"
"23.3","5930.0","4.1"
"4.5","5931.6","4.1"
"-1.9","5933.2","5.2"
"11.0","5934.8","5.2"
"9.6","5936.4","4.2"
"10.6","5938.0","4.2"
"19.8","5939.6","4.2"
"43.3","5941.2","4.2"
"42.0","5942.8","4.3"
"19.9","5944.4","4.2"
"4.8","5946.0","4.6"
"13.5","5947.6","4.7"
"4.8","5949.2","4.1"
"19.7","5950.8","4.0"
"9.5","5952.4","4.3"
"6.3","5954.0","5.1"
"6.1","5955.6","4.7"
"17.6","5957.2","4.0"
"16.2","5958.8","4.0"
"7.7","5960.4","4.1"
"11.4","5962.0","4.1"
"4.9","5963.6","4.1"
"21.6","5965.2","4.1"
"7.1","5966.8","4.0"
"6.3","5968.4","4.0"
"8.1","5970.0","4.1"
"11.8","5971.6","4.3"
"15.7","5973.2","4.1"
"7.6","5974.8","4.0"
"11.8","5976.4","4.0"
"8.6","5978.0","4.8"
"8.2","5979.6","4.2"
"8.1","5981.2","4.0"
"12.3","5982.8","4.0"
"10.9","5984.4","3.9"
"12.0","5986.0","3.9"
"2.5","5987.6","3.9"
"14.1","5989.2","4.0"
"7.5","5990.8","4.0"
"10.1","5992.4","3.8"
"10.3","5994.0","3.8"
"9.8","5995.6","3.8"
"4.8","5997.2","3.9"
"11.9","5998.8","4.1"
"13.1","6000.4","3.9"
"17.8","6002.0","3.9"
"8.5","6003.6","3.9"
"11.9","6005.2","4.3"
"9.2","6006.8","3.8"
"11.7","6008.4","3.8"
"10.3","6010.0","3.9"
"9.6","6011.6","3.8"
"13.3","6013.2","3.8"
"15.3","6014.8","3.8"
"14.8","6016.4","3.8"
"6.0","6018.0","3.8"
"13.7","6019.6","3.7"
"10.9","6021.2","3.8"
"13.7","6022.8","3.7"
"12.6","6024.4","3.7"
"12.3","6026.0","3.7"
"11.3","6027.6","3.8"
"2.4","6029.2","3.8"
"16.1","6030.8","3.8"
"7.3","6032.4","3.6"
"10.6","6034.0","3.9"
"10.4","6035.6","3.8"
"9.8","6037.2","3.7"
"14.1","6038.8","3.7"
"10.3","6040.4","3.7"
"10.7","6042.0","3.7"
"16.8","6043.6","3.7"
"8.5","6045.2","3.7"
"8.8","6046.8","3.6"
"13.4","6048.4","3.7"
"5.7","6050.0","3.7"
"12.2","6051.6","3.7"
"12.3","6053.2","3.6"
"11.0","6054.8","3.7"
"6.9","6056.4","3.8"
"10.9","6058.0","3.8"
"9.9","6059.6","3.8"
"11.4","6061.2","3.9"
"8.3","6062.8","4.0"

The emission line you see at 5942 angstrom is [O III]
